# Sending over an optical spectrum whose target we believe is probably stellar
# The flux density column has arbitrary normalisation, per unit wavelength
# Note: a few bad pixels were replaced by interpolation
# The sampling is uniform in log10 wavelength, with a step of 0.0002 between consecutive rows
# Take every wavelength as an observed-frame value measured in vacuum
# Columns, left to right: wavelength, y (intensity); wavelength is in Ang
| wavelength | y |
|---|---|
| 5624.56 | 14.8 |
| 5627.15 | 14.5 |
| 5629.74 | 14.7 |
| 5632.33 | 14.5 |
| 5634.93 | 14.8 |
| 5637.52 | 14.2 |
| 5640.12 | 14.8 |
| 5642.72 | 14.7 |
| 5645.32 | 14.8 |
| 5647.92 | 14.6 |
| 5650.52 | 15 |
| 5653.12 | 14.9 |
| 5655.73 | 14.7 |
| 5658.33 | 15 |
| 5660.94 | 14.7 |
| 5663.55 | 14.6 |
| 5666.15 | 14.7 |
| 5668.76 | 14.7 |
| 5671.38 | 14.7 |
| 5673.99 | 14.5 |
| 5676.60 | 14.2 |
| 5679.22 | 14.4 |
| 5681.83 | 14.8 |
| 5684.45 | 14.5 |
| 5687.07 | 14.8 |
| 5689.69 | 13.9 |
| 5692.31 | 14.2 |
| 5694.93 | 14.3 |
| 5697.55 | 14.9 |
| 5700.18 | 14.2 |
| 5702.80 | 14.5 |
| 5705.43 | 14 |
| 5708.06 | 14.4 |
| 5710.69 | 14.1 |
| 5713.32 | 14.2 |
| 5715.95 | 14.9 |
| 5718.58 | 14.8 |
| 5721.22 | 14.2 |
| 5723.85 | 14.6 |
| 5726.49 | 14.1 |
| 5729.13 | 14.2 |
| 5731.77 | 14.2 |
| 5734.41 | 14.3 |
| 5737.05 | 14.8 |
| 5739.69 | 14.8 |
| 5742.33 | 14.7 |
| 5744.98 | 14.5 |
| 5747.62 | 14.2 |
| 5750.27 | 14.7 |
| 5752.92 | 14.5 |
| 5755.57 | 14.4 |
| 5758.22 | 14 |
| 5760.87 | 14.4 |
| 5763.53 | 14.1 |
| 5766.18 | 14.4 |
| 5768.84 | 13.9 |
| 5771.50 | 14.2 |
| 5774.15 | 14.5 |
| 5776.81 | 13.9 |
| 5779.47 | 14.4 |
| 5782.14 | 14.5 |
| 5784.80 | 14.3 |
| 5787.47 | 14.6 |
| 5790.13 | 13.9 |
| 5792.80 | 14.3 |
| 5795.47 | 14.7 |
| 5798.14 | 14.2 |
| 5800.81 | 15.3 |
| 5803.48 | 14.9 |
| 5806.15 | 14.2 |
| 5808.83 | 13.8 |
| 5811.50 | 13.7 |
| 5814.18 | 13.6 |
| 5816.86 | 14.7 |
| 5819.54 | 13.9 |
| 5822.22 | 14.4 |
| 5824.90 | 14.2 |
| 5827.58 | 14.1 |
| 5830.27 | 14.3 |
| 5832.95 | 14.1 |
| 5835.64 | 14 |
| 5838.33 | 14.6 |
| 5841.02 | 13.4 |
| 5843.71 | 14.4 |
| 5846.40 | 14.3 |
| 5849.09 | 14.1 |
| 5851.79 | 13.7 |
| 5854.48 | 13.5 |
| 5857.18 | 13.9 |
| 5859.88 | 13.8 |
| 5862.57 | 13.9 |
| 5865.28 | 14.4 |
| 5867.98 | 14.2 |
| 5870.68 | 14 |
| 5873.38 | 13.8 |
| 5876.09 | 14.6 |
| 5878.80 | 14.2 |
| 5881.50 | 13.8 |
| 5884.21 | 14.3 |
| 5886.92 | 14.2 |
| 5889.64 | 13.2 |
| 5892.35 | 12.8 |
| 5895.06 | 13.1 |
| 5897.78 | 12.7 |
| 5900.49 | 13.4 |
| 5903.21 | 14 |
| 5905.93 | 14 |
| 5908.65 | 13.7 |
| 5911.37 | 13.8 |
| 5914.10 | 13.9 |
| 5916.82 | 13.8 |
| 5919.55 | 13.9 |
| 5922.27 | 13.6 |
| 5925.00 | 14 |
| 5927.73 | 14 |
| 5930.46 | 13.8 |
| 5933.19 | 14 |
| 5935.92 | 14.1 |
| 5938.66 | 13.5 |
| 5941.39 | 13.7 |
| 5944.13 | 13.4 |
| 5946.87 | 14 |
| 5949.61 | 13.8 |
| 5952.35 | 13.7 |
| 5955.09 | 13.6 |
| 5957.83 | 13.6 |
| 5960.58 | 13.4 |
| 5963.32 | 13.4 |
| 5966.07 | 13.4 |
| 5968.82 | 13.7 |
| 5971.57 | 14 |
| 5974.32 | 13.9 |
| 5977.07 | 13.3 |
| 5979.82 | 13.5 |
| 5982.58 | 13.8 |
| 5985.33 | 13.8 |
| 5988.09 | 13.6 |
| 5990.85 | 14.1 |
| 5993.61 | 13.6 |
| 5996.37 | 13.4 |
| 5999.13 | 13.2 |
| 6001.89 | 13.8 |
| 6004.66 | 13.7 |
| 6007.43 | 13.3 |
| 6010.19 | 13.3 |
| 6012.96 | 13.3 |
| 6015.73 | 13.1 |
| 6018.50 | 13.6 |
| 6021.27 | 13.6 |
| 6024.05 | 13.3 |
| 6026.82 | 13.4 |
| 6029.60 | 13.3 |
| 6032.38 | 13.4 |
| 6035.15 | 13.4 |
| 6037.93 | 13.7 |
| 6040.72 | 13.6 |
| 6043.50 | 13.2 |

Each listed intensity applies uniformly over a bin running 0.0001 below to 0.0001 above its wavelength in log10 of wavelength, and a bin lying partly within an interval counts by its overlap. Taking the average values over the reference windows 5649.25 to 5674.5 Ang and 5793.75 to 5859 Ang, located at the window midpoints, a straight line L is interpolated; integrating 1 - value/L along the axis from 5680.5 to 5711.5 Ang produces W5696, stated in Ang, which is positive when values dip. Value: 0.5 Ang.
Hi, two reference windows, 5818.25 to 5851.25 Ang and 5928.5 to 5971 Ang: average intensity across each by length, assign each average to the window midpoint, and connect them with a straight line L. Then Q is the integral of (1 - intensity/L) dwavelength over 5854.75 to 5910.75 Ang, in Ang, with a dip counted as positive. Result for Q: 0.63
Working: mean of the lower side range 14.1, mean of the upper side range 13.7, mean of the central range 13.8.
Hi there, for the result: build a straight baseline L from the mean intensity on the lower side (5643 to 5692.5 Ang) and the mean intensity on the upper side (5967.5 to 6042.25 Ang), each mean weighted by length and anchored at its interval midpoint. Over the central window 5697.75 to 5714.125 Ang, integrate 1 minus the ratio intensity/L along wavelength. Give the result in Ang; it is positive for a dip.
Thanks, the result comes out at 0.25 Ang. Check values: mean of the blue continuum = 14.6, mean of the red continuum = 13.5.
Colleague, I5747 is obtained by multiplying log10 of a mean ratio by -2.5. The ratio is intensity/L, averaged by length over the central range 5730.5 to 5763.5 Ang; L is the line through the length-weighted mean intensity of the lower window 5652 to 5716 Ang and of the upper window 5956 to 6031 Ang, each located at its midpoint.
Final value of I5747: -0.01 mag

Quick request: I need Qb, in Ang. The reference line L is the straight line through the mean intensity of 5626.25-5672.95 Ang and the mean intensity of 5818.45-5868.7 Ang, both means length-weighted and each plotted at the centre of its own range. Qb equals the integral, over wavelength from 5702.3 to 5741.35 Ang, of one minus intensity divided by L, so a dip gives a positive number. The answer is 0.1 Ang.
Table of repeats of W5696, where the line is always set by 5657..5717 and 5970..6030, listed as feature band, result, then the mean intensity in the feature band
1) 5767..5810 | -0.5 Ang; 14.4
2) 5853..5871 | 0.0 Ang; 14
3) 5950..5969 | 0.2 Ang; 13.5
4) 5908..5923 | 0.0 Ang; 13.8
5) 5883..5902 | 0.7 Ang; 13.4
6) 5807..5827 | 0.1 Ang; 14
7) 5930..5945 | 0.0 Ang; 13.8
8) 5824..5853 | -0.2 Ang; 14.1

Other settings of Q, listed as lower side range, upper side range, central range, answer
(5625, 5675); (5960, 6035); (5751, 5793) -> 0.0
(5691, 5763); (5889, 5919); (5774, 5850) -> -1.5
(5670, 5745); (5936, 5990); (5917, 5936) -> -0.2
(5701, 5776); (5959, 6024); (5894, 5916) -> 0.4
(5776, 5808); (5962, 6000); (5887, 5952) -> 1.0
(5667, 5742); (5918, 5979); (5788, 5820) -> -0.3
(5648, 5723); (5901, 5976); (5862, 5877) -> -0.2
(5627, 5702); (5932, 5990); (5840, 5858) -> 0.1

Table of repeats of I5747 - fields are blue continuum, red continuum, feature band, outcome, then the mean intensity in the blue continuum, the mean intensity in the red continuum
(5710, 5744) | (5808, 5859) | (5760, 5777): 0.01 mag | 14.5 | 14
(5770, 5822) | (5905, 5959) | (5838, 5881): 0.00 mag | 14.3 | 13.8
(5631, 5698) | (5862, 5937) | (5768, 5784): 0.00 mag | 14.6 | 13.8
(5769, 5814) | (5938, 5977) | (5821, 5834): 0.00 mag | 14.3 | 13.6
